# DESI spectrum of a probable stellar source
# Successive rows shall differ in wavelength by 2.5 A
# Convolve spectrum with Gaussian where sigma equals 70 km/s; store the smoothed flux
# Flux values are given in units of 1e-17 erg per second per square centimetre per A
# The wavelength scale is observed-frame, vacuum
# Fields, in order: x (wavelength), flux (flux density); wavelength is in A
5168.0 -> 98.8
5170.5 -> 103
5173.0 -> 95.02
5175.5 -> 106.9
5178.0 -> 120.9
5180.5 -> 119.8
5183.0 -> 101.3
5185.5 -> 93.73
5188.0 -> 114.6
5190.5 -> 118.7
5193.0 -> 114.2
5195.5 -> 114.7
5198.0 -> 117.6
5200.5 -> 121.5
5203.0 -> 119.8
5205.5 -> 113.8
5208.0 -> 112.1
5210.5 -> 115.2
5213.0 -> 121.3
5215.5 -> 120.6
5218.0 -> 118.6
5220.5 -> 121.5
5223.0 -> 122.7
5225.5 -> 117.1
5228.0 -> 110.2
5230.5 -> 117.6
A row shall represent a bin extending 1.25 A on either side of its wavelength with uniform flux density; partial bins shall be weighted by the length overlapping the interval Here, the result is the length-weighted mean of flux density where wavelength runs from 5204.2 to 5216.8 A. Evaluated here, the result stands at 117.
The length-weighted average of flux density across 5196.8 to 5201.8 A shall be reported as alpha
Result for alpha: 120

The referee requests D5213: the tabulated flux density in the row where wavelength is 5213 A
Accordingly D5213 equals 121.3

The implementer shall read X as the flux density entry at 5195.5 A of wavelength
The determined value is 114.7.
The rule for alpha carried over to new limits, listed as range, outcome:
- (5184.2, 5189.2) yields 104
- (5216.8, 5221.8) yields 120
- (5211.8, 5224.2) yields 121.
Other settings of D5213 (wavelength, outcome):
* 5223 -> 122.7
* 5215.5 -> 120.6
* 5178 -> 120.9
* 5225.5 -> 117.1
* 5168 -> 98.8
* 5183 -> 101.3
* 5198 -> 117.6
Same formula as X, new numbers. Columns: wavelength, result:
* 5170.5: 103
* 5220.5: 121.5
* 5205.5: 113.8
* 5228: 110.2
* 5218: 118.6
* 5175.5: 106.9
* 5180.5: 119.8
